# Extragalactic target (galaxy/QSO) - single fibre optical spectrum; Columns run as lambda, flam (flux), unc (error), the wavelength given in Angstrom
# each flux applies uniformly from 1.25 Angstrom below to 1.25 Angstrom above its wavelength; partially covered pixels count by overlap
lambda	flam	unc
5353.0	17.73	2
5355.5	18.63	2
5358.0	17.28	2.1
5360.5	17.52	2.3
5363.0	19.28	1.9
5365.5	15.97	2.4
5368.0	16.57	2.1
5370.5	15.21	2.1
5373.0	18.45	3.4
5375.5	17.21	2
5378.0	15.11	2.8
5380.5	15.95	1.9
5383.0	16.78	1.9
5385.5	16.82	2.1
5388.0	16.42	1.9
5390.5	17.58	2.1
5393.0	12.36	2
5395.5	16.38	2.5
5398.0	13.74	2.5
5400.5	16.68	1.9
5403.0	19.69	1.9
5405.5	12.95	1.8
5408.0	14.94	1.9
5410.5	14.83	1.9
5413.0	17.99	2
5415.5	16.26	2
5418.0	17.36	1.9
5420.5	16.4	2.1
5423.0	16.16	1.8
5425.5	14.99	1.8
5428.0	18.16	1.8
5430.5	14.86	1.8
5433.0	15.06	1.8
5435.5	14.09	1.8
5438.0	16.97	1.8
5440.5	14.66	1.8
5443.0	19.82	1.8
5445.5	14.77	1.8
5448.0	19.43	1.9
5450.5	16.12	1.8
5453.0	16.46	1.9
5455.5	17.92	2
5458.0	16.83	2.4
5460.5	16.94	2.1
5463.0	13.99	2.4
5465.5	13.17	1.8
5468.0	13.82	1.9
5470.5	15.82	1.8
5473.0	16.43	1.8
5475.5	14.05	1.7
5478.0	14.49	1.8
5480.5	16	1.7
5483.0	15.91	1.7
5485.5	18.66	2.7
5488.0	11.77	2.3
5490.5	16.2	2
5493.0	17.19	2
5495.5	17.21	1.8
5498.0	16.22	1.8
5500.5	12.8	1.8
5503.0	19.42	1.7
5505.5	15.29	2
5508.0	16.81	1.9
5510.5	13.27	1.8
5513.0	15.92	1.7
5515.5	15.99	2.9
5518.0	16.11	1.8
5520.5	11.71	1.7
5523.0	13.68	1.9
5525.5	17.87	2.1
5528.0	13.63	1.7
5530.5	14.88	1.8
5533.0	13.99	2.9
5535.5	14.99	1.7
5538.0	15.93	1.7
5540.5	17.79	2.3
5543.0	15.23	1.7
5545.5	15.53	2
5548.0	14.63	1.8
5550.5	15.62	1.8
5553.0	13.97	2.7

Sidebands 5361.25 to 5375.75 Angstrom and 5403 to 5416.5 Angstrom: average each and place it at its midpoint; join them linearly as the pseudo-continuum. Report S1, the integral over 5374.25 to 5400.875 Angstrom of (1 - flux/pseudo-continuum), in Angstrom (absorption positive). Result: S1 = 1.0 Angstrom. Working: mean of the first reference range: 17.1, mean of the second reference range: 15.8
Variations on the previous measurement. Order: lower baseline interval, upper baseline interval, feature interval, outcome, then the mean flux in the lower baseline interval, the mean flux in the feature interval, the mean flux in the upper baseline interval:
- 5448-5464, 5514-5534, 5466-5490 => 1.3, 16.7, 15.2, 14.8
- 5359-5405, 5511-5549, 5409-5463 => -1.4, 16.5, 16.4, 15.2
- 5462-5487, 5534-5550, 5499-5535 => 0.9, 15.2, 15.1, 15.7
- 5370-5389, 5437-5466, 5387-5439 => 2.0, 16.5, 15.9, 16.5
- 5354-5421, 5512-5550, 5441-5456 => -1.3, 16.5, 17.3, 15.2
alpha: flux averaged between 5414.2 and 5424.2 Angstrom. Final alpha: 16.6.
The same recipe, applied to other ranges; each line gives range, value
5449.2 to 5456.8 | 16.9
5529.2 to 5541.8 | 15.5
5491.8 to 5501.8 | 15.9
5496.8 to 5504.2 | 16.1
